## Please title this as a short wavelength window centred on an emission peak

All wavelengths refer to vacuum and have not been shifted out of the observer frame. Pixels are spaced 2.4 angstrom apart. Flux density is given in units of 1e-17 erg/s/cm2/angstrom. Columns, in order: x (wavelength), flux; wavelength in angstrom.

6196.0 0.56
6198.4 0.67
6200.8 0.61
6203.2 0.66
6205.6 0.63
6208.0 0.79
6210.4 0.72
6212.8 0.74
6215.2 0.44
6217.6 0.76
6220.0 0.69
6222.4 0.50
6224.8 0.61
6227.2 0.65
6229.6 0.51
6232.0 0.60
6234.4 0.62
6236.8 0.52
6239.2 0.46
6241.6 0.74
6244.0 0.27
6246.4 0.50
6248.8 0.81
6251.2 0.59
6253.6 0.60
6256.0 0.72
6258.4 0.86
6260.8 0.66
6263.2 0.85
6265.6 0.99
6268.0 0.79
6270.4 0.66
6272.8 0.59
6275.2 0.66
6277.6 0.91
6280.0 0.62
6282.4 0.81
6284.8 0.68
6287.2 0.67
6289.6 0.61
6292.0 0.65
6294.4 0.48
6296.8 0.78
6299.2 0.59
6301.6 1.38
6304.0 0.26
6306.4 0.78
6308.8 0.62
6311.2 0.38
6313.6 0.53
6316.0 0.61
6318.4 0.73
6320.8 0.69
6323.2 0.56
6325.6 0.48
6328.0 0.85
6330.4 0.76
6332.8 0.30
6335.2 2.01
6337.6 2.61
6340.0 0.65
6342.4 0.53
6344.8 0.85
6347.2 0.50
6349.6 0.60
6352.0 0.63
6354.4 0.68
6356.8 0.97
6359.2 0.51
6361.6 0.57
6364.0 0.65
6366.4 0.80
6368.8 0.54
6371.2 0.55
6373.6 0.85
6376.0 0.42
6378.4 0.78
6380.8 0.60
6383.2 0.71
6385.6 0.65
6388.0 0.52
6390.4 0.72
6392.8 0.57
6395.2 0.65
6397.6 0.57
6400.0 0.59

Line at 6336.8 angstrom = H-beta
